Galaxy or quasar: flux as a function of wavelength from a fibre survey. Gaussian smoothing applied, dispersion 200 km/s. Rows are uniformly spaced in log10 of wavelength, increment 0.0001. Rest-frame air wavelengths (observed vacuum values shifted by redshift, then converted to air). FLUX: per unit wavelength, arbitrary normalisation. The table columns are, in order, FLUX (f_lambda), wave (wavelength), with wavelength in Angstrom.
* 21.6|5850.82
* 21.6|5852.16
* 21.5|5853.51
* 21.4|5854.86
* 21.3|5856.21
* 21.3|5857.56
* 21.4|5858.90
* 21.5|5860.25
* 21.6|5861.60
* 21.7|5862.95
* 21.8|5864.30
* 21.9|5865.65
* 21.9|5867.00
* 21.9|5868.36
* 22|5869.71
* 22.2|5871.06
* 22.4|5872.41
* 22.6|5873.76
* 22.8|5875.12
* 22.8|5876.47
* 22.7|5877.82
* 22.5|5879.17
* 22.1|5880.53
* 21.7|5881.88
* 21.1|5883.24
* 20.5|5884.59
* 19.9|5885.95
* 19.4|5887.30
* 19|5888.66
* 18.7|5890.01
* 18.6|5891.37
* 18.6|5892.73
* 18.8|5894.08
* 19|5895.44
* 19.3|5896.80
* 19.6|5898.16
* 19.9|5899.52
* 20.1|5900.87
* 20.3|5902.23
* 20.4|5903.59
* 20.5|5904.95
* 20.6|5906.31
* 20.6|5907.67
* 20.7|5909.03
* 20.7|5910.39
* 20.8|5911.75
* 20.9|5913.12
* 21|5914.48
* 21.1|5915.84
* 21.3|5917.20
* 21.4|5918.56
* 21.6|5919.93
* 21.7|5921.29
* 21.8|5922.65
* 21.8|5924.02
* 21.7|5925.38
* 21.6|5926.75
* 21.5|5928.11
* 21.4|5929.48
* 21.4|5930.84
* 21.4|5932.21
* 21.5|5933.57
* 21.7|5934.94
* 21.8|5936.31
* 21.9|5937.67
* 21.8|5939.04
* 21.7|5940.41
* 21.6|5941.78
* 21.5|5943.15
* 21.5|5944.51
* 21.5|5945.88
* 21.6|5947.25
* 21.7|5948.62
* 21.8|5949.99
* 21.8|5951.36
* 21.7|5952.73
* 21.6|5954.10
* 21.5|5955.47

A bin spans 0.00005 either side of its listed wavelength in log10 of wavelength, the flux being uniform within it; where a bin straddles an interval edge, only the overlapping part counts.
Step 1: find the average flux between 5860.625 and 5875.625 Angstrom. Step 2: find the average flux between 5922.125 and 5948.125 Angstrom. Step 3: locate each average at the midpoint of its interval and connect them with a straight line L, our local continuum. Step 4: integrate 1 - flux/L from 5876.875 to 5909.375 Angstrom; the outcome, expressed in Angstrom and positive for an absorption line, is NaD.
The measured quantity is 2.5 Angstrom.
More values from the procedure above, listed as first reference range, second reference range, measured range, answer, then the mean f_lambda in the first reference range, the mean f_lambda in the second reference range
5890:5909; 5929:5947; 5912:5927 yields -0.53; 19.7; 21.6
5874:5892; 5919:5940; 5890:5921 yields 1.51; 21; 21.6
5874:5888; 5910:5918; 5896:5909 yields 0.63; 21.6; 21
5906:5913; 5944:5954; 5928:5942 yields -0.20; 20.7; 21.7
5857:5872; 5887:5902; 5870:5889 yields -1.02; 21.8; 19.2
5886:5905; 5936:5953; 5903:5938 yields -1.15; 19.4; 21.7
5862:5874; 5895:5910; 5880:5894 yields 0.73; 22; 20.1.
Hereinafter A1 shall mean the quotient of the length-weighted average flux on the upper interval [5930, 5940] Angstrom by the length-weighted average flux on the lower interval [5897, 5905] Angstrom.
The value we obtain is 1.08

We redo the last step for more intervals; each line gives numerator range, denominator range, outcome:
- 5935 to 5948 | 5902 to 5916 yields 1.05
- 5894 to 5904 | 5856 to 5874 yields 0.90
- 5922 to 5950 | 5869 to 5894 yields 1.03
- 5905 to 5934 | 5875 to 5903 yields 1.05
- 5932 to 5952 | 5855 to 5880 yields 0.98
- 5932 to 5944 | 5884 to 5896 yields 1.13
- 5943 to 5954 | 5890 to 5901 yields 1.13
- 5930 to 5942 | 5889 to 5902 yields 1.13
